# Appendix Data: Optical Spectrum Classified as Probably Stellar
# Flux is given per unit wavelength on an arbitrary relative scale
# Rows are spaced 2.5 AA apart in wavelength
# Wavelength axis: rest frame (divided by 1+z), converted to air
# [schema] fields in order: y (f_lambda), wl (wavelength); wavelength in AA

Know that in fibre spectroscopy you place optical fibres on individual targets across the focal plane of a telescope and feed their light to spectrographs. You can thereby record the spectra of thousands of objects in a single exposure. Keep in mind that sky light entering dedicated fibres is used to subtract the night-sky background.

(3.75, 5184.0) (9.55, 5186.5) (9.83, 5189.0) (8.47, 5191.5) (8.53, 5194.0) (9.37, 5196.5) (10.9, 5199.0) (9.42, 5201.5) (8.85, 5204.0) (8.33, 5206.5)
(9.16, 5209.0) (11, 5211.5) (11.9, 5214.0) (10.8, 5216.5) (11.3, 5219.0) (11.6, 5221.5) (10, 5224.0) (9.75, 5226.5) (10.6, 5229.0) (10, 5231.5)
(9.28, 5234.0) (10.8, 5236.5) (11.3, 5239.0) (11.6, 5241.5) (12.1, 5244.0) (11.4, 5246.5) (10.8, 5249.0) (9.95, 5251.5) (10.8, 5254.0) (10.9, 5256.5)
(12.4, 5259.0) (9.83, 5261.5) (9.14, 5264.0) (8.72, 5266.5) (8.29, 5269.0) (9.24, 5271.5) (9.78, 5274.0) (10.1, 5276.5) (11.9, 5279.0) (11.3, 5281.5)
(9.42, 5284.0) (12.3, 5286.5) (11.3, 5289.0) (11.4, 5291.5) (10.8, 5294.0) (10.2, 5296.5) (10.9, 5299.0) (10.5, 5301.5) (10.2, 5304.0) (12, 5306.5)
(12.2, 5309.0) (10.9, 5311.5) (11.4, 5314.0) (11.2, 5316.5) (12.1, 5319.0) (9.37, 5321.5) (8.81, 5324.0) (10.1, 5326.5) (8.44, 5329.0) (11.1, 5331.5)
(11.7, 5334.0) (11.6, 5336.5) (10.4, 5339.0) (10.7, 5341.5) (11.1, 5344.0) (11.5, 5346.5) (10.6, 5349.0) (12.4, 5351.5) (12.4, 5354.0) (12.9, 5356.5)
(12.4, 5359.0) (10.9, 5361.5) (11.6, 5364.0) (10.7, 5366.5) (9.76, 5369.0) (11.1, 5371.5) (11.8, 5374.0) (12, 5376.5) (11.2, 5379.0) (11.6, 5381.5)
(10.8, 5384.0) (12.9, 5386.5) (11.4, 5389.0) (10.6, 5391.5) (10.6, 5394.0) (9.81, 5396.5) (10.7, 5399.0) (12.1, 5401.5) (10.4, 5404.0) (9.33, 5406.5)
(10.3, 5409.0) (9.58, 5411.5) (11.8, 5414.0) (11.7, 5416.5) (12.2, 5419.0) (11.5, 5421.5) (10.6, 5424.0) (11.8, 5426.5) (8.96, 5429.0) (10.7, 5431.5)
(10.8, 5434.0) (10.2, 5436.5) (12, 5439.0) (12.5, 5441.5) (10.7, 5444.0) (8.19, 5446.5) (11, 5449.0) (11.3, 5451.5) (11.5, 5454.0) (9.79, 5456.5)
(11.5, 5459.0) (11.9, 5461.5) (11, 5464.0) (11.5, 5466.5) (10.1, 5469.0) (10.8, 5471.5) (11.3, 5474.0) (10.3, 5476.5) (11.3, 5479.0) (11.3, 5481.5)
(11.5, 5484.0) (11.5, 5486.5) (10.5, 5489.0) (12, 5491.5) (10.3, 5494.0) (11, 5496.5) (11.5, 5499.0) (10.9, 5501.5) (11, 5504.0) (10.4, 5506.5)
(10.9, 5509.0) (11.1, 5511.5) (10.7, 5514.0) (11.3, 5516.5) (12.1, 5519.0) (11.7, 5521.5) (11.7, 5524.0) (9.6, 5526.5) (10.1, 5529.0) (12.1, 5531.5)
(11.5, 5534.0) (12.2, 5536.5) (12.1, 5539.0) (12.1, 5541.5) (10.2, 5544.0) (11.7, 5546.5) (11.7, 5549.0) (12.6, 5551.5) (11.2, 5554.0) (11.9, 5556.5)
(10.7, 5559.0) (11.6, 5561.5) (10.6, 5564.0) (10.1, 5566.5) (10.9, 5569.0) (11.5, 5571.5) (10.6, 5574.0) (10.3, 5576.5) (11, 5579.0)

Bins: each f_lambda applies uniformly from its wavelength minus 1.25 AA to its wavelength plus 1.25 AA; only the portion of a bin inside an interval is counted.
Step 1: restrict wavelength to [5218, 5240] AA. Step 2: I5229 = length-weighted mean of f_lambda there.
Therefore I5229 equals 10.5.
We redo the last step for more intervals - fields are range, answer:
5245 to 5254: 10.8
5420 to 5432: 10.7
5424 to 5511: 10.9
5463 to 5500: 11.1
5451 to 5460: 11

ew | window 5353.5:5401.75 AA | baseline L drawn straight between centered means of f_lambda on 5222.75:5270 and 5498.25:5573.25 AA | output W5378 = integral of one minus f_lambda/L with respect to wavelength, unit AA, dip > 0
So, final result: -2.4 AA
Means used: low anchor 10.4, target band 11.3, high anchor 11.3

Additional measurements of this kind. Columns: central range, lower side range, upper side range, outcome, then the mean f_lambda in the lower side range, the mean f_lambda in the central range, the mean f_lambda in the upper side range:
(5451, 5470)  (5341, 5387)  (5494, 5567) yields 0.4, 11.5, 11.1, 11.2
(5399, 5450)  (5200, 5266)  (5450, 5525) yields 0.7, 10.5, 10.8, 11.1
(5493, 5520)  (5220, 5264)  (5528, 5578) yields 0.5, 10.7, 11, 11.3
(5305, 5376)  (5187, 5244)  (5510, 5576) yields -3.6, 10.2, 11.1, 11.3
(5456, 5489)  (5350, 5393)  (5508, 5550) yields 1.0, 11.5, 11.1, 11.3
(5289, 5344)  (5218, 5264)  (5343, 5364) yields 3.1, 10.8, 10.8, 11.8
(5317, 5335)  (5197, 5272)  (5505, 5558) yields 0.7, 10.3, 10.3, 11.4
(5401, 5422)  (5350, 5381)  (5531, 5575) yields 1.1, 11.6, 10.9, 11.4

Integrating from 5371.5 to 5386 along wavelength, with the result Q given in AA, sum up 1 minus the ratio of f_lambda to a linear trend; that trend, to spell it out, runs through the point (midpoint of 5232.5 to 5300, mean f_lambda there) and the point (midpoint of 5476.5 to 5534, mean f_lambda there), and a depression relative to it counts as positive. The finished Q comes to -0.9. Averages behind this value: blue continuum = 10.6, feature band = 11.5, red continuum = 11.1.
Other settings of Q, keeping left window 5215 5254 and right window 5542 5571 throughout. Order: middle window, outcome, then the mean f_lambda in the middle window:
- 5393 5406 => 0.42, 10.6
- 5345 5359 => -1.35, 12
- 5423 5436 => 0.58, 10.6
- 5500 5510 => 0.31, 10.8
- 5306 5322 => -0.72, 11.4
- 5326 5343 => 0.47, 10.6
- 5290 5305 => 0.23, 10.7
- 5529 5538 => -0.39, 11.7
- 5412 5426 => -0.55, 11.5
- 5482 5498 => -0.02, 11.1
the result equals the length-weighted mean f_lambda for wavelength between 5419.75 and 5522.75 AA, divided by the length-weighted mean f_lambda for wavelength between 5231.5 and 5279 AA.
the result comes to 1.06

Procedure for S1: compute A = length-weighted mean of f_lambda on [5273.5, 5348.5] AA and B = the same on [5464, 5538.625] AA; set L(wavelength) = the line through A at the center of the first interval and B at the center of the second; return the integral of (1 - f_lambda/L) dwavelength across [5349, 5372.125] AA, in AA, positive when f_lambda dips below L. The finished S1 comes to -1.3 AA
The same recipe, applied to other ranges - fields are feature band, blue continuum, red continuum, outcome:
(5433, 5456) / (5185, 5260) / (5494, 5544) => 0.2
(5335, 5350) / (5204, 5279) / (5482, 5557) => -0.4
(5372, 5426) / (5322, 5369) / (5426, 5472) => -0.9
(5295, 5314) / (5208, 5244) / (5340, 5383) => 0.2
